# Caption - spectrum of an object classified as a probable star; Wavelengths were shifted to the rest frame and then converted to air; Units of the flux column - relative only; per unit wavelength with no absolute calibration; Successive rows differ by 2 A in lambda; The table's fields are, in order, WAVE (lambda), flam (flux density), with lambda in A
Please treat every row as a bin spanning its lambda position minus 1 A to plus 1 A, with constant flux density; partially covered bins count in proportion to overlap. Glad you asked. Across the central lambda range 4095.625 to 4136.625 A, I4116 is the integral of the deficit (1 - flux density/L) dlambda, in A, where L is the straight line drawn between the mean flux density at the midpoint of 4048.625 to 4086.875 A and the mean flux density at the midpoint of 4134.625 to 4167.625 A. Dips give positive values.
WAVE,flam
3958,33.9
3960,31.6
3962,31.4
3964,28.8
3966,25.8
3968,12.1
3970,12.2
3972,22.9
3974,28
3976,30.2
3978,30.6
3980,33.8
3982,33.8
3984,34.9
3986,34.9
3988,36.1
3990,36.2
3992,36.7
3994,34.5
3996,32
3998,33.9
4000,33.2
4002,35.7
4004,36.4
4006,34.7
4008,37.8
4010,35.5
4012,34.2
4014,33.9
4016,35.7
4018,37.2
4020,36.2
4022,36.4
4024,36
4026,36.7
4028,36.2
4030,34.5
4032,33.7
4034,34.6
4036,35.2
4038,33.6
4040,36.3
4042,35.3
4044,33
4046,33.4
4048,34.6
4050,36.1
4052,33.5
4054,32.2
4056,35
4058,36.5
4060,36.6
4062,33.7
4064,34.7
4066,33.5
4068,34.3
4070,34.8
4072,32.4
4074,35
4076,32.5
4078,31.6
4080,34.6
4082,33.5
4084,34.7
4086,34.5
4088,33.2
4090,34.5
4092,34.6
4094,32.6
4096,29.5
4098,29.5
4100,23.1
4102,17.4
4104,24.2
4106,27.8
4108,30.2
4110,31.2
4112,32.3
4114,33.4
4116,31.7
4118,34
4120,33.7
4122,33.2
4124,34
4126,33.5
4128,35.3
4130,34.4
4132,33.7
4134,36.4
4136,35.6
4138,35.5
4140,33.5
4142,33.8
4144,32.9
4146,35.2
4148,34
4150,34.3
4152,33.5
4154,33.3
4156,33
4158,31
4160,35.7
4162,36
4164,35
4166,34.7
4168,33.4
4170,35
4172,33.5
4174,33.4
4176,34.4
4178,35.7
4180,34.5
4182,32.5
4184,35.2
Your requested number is 3.7 A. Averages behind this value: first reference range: 34.2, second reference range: 34.2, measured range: 31.1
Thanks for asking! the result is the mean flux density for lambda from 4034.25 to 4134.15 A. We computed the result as 32.9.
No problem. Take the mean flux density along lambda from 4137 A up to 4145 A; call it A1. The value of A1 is 33.9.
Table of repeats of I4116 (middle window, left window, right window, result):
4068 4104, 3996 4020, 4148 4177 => 3.2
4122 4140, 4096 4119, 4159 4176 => -2.1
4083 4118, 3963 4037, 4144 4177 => 3.3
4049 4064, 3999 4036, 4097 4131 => -0.6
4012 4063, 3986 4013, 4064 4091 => -0.8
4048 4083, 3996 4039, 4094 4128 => -1.6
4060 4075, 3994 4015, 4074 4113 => -1.1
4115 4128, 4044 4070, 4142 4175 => 0.3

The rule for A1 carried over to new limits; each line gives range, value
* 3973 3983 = 31.3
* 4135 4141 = 34.9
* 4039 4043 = 35.8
